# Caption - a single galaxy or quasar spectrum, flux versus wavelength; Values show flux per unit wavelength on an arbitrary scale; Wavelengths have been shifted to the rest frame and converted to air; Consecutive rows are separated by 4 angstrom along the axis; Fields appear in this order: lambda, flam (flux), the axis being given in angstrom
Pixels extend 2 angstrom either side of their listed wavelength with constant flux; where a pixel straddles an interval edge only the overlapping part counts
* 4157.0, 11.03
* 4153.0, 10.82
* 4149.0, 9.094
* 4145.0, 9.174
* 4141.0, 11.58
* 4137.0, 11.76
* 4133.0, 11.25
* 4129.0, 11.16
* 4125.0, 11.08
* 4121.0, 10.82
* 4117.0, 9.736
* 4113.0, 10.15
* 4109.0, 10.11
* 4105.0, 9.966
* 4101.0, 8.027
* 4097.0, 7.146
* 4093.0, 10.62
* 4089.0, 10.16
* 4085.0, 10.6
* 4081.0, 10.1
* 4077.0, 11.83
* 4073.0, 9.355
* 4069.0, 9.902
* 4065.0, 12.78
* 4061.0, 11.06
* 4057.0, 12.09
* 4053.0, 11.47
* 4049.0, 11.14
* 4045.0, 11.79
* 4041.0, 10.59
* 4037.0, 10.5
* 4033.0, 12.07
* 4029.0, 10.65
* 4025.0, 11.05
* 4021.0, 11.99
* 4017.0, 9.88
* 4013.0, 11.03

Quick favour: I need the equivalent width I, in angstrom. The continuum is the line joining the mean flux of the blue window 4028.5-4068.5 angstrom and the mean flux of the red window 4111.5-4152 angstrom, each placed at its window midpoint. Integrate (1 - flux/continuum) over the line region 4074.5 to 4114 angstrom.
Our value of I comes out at 4.0 angstrom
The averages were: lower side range 11.4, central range 9.86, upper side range 10.6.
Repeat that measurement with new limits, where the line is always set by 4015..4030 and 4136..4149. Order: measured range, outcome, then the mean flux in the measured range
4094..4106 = 2.5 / 8.43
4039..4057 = -0.9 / 11.3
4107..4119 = 0.7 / 10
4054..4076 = -0.7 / 11.1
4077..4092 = 0.3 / 10.5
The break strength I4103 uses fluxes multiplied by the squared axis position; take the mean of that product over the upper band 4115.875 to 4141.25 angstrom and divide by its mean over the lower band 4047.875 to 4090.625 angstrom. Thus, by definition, 1.04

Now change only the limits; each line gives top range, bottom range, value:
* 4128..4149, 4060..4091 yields 1.04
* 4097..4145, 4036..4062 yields 0.95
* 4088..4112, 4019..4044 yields 0.86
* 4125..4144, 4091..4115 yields 1.23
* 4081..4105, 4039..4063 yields 0.85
